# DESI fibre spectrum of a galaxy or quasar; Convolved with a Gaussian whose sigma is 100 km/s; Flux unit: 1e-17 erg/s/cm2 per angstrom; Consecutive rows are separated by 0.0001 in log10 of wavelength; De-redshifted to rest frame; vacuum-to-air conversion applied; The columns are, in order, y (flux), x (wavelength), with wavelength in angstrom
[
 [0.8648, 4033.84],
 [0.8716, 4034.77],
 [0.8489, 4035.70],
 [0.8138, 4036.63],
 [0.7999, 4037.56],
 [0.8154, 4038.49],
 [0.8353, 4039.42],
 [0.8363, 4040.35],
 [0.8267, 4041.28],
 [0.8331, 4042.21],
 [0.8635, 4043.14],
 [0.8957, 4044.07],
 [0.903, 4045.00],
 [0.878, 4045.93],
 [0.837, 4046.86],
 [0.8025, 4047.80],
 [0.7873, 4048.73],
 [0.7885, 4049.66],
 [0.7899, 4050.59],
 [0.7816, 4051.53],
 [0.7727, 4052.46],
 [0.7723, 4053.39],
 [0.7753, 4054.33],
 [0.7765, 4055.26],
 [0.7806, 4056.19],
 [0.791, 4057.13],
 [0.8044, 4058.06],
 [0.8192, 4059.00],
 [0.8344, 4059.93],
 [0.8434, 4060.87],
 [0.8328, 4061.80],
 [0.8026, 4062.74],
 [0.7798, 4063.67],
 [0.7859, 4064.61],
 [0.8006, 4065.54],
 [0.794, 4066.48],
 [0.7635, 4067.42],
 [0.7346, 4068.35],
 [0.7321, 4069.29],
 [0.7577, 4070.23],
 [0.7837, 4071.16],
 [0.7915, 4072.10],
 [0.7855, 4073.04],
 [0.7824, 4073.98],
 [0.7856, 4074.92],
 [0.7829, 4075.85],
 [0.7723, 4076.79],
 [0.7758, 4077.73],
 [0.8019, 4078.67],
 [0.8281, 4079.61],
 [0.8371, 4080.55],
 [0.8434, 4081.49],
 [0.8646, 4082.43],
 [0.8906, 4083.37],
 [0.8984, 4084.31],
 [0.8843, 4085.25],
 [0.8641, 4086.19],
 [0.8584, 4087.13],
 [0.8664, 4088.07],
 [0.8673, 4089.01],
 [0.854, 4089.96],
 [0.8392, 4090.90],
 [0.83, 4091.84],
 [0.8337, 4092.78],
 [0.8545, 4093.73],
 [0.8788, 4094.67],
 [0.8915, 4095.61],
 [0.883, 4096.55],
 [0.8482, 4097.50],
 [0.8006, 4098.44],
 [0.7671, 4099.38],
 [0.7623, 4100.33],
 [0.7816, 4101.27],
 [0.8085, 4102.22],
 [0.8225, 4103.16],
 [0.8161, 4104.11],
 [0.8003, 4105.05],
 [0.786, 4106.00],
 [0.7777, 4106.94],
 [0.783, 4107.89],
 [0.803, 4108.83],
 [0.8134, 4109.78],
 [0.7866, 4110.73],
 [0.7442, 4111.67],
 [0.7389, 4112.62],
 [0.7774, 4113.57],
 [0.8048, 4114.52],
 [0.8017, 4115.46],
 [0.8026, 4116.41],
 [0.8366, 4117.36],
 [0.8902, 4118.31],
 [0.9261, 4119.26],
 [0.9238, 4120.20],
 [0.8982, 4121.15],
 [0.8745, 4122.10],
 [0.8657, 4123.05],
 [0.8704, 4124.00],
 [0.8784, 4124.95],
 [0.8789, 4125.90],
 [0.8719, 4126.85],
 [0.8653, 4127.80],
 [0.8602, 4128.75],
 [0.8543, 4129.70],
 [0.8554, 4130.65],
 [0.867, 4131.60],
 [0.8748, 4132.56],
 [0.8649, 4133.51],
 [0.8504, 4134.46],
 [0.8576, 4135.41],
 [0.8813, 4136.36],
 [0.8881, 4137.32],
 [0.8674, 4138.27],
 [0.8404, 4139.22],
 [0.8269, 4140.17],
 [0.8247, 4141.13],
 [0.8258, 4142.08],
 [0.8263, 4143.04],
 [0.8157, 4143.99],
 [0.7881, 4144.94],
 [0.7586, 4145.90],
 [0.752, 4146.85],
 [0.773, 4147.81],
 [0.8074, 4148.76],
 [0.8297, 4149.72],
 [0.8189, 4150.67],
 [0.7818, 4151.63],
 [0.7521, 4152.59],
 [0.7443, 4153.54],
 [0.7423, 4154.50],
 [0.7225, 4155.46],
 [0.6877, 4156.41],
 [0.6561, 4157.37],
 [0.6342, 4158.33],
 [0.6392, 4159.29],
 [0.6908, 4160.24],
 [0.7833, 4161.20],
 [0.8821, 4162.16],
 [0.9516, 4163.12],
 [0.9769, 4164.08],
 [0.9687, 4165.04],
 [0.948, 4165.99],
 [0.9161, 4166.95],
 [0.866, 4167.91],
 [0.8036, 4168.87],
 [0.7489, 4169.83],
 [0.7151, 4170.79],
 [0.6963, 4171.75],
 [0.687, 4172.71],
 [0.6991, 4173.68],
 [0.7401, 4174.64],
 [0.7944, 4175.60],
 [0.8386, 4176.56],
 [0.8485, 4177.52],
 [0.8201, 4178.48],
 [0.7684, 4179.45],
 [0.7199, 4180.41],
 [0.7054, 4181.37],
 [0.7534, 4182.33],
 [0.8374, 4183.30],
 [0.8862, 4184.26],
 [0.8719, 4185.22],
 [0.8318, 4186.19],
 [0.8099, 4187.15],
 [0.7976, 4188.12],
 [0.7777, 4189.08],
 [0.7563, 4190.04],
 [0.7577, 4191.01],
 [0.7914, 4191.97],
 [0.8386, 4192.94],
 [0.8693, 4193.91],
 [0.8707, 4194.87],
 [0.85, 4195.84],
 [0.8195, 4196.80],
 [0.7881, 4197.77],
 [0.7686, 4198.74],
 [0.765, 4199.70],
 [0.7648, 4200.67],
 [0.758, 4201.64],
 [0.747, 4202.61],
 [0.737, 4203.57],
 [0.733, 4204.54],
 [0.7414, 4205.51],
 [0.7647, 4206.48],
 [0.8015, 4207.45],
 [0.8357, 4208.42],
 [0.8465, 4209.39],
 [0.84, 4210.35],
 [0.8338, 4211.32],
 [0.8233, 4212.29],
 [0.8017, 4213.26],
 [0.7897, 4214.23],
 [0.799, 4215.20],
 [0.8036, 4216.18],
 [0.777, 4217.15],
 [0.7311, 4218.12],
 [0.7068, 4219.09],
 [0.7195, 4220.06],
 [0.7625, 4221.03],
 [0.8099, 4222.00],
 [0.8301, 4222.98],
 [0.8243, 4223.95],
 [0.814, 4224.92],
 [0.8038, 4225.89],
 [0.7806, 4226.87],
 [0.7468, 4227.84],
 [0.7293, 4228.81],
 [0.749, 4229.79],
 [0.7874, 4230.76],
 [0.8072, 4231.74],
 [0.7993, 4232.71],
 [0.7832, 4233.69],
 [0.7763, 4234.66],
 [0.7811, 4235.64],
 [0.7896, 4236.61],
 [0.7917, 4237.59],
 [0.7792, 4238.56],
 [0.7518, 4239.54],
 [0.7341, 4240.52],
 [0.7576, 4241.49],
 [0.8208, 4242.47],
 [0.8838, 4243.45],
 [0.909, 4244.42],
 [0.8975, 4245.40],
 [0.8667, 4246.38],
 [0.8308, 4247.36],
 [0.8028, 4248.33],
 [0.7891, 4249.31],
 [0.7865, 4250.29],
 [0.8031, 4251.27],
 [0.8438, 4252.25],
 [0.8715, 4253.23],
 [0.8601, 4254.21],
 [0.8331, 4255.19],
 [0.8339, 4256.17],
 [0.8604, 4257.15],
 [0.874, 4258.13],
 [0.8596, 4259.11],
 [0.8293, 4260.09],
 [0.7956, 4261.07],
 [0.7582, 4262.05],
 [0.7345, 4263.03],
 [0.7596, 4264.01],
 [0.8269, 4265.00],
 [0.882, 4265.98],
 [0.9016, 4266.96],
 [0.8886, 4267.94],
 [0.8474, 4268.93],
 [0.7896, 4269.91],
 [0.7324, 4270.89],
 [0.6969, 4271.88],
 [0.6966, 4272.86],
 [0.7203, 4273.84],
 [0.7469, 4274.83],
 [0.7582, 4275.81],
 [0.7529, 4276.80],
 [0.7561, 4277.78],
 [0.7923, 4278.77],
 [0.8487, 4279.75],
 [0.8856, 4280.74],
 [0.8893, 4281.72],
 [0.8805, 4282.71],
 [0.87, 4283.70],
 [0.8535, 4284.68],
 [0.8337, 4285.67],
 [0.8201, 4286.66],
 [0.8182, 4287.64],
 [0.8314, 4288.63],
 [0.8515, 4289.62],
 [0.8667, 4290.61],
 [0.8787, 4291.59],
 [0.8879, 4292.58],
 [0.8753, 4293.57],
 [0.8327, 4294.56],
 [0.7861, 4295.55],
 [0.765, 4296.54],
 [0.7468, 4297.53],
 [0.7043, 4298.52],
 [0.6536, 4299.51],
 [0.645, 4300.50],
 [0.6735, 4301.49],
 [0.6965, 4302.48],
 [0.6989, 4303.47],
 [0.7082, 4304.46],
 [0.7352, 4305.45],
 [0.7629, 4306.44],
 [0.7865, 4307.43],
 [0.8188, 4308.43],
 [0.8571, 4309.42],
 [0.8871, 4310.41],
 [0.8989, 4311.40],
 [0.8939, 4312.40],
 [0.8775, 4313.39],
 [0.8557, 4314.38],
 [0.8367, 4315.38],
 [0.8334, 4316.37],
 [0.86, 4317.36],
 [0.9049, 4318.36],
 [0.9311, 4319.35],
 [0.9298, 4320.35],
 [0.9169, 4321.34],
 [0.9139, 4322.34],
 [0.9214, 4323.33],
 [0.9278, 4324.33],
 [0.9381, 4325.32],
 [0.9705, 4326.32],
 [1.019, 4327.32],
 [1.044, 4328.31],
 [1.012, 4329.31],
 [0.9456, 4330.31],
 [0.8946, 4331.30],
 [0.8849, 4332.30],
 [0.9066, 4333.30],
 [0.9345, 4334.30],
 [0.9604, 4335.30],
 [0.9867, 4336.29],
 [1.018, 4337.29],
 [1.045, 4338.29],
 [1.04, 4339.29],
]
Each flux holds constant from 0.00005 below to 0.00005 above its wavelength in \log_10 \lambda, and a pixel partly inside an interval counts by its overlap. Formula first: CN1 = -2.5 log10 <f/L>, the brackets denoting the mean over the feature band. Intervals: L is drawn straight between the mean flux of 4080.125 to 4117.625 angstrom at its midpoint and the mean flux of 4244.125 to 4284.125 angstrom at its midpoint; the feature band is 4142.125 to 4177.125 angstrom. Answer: 0.05 mag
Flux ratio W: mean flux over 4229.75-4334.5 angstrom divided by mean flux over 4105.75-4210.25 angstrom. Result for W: 1.03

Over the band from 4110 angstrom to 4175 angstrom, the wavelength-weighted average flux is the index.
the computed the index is 0.816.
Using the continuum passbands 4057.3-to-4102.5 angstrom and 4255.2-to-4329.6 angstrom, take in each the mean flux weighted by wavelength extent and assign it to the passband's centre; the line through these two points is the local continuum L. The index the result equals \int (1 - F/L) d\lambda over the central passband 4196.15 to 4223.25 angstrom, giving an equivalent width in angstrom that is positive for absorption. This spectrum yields 1.4 angstrom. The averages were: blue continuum 0.818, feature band 0.782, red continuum 0.829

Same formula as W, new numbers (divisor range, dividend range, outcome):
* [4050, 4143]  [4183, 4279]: 0.97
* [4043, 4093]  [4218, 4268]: 0.99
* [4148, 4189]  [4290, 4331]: 1.07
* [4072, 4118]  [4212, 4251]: 0.97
